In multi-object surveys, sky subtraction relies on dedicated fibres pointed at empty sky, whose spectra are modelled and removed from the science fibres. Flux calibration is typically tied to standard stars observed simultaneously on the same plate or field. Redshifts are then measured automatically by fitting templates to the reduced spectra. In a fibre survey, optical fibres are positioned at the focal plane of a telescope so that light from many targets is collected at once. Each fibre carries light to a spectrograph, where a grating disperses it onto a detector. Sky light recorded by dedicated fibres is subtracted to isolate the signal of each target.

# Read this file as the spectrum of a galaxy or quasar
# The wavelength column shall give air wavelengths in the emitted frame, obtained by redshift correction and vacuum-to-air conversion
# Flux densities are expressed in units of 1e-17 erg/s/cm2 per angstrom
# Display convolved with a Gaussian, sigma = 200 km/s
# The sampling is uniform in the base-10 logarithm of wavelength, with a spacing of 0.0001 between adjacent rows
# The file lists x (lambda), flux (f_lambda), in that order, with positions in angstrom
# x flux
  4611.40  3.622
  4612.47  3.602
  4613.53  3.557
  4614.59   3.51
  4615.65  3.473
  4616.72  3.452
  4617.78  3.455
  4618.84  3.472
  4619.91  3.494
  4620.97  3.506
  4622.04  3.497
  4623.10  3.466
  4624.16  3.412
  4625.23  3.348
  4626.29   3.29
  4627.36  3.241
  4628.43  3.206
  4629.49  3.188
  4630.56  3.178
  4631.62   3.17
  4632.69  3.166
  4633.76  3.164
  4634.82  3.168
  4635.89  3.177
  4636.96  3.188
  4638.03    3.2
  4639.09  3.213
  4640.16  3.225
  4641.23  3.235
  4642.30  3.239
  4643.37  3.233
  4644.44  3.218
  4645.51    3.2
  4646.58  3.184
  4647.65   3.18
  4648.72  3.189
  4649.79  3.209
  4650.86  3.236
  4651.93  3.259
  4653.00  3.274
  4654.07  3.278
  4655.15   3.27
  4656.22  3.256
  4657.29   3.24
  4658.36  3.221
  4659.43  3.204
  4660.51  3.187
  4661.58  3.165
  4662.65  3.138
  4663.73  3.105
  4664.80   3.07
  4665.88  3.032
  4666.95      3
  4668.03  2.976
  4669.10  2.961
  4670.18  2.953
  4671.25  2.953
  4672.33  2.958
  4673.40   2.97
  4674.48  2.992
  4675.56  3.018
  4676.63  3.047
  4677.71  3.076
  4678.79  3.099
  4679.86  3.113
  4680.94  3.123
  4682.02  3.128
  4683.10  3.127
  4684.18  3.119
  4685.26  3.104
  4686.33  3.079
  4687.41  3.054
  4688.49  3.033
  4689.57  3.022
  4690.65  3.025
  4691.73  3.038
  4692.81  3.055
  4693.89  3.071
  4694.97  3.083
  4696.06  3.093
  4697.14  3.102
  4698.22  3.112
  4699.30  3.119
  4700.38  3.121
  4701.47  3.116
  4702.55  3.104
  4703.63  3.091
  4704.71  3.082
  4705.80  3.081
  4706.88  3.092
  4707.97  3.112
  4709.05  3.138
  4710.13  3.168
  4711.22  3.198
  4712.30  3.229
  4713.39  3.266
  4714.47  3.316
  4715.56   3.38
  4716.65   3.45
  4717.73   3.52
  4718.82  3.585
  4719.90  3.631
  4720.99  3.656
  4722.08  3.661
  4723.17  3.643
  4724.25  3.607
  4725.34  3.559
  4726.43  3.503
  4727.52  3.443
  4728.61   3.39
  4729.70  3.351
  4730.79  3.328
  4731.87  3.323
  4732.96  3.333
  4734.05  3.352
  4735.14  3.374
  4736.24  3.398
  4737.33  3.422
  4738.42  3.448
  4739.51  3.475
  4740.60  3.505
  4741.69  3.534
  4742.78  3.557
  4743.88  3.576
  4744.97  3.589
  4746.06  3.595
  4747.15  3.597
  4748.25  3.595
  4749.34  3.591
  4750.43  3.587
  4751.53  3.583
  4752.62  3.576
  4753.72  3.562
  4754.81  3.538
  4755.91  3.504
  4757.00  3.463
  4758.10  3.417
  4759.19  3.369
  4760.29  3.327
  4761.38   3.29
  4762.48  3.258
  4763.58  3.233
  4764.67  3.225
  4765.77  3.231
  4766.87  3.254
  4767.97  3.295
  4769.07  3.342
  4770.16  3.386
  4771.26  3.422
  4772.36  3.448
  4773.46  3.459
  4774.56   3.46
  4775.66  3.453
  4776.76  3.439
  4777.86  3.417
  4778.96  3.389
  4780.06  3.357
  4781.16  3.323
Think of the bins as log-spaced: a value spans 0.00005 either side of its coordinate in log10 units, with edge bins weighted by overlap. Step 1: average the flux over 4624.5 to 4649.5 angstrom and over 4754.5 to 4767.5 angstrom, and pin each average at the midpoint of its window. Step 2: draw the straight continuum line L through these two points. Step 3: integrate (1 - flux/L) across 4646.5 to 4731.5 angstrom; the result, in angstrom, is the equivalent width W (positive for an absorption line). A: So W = 1.9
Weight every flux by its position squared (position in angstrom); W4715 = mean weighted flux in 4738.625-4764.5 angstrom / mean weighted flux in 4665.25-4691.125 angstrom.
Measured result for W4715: 1.18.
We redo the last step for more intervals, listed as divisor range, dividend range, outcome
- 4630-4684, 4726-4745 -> 1.13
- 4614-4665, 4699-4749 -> 1.08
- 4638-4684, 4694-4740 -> 1.08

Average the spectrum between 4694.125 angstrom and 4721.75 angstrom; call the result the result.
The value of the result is 3.24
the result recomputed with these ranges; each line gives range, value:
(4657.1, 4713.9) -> 3.09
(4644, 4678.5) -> 3.12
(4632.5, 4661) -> 3.22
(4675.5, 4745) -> 3.27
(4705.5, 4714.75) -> 3.18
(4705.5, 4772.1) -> 3.42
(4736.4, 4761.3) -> 3.51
